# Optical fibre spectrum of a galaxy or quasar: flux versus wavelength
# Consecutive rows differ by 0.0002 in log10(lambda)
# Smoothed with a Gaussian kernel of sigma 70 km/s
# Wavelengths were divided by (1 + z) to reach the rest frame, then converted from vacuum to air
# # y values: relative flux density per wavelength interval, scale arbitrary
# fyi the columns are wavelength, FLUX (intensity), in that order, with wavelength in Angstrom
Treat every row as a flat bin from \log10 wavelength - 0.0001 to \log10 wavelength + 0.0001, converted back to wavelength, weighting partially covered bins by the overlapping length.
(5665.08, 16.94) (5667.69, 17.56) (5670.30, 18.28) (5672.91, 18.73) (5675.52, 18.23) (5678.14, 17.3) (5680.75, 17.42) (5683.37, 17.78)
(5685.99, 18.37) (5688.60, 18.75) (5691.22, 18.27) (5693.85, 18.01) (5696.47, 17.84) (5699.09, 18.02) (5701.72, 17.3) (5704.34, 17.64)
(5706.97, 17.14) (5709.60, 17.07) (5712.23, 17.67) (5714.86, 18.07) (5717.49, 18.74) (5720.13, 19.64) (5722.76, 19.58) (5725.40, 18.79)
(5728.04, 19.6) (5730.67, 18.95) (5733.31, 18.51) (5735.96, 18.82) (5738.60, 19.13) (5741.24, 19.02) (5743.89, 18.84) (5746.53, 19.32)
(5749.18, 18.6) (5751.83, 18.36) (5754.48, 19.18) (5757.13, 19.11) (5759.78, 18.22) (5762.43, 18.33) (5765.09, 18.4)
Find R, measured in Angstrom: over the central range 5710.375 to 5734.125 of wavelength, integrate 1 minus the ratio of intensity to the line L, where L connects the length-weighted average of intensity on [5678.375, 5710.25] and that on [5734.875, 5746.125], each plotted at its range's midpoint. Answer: -0.36 Angstrom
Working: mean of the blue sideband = 17.8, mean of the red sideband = 19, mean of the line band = 18.8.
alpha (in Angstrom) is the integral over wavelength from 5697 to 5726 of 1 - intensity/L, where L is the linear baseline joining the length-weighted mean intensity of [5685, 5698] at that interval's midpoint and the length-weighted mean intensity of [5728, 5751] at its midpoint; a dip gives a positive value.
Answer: 0.6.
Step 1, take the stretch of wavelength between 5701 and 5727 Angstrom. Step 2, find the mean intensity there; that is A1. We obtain 18.2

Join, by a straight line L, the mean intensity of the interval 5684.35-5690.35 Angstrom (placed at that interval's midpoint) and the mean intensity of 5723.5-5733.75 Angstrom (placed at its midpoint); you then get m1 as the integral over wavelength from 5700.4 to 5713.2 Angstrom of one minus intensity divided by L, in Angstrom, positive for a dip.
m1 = 0.96 Angstrom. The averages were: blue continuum 18.5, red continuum 19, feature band 17.4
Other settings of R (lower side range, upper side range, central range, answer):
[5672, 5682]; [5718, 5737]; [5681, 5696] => 0.0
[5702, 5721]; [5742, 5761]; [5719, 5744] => -1.0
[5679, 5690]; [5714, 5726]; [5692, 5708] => 0.7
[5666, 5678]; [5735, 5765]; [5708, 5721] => 0.2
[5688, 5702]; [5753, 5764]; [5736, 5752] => -0.3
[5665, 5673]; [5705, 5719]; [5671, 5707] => -0.2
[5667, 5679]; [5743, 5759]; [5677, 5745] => 0.5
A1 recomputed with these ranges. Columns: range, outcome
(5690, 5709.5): 17.7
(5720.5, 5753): 19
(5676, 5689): 17.9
